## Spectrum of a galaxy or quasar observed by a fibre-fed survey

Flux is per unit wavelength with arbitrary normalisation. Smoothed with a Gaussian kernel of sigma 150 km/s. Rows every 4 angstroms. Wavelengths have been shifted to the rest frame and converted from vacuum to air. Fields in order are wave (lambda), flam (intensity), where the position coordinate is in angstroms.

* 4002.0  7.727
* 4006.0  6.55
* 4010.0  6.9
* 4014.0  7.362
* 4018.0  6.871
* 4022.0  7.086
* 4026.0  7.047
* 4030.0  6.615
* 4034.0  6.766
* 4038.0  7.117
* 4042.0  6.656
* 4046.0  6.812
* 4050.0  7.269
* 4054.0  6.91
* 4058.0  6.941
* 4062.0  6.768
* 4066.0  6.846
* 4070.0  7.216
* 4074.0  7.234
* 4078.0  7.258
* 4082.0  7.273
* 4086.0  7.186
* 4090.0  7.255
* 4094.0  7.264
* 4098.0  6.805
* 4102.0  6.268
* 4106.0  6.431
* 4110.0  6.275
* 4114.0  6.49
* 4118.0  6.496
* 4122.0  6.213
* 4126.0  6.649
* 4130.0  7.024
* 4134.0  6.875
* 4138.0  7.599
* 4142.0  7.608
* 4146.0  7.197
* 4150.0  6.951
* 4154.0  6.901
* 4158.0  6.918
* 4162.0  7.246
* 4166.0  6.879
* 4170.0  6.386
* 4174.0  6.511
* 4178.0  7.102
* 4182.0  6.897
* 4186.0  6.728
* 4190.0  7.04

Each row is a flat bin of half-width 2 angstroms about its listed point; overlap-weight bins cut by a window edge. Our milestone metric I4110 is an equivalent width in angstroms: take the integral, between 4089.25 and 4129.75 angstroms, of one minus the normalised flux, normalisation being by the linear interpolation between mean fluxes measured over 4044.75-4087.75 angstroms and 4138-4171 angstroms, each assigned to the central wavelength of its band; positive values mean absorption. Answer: 2.6 angstroms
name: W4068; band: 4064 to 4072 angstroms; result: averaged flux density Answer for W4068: 7.03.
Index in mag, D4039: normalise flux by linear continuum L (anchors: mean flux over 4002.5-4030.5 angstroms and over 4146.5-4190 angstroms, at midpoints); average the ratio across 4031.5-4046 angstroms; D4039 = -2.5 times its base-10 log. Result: 0.02 mag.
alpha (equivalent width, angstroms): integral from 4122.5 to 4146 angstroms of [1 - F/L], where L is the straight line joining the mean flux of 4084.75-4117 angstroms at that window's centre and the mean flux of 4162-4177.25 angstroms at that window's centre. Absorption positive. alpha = -1.3 angstroms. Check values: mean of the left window 6.73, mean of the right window 6.72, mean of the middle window 7.1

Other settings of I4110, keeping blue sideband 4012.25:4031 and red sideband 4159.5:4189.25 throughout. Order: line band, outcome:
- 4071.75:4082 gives -0.4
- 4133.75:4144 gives -0.8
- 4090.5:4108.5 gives 0.5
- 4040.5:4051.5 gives 0.1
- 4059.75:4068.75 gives 0.2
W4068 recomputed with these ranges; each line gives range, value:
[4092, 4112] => 6.61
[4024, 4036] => 6.81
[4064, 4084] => 7.17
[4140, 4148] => 7.4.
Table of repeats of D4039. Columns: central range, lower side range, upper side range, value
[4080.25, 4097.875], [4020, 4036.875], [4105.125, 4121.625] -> -0.104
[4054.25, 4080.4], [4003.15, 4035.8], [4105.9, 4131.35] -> -0.050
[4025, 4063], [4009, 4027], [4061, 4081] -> 0.029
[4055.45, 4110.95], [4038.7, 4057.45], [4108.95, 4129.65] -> -0.037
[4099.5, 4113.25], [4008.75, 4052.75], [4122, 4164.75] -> 0.108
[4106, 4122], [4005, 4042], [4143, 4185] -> 0.085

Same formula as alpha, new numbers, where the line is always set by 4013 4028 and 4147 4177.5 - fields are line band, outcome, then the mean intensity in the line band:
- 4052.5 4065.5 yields 0.3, 6.87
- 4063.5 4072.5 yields 0.0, 7.03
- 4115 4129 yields 0.8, 6.5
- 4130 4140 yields -0.4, 7.19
